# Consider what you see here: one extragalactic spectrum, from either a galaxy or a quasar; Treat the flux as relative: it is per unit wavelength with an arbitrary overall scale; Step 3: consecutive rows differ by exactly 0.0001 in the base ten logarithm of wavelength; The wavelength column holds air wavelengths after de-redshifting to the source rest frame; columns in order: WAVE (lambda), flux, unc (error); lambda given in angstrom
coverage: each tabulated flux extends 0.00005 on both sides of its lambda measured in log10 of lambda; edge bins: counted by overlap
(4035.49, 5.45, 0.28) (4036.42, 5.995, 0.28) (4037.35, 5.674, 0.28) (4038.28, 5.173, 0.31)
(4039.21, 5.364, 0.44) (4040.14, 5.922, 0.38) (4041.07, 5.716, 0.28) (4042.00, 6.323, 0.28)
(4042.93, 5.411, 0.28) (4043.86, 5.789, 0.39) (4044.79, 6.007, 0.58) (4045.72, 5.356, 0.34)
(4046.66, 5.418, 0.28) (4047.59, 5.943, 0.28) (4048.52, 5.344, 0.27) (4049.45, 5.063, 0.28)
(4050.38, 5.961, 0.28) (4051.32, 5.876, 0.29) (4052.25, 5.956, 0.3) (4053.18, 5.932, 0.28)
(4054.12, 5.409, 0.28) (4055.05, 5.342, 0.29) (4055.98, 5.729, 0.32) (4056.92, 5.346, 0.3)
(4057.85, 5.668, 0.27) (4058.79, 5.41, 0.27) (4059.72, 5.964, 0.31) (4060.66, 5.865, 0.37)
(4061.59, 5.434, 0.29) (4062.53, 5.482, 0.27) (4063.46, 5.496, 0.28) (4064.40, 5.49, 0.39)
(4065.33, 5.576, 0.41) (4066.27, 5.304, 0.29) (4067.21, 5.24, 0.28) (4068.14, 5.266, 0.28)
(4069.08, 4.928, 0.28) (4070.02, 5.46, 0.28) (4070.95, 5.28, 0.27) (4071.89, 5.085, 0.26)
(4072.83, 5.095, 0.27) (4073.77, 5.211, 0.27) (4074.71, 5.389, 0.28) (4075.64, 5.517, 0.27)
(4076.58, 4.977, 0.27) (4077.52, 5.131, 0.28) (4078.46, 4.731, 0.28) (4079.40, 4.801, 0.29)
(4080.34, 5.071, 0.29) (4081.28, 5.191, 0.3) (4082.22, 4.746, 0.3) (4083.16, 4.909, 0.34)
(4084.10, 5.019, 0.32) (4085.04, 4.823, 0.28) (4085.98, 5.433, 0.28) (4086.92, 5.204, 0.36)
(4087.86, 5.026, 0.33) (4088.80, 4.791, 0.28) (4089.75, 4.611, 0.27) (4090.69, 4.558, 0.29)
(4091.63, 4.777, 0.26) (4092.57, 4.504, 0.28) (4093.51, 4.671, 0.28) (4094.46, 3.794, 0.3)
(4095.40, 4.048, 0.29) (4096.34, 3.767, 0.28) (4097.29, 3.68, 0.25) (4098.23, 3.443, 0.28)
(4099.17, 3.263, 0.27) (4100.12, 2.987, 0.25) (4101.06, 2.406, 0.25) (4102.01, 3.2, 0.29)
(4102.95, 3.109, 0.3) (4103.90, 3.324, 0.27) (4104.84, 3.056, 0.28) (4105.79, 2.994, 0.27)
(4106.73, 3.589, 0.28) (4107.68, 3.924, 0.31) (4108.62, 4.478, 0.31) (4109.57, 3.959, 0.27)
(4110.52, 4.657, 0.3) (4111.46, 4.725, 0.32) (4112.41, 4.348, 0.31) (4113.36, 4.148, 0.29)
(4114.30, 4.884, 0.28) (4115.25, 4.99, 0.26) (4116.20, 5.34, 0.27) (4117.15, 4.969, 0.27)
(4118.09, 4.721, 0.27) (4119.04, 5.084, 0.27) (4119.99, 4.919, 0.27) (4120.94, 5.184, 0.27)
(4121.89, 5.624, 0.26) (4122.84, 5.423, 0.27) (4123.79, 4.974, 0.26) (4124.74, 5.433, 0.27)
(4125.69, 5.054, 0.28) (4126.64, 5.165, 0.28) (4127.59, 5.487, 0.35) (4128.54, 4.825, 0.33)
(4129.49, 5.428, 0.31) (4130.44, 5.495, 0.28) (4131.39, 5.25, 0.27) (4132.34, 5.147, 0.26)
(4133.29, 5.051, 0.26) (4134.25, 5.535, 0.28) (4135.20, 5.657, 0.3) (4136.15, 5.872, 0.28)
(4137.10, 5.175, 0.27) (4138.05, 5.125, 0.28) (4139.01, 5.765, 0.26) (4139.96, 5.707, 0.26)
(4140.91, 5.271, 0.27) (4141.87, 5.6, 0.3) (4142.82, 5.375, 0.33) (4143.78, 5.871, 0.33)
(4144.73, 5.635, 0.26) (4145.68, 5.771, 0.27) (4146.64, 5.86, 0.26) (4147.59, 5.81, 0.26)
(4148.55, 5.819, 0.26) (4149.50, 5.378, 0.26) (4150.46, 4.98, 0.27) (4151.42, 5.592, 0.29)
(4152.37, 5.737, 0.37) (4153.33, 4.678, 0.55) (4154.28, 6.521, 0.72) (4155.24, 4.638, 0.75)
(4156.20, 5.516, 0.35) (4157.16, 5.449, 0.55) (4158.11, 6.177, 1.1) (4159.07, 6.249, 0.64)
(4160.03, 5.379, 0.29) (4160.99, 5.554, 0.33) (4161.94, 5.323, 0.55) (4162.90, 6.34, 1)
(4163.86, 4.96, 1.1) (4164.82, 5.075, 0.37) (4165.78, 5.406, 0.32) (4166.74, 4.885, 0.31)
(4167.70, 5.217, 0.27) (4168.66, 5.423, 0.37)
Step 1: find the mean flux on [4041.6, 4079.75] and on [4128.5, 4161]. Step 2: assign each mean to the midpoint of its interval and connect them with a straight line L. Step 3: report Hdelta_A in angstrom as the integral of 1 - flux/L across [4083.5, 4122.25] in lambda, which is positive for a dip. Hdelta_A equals 8.5 angstrom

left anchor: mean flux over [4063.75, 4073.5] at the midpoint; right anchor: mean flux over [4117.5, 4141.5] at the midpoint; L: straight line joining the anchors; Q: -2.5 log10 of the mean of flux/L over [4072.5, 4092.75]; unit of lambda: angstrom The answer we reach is 0.06 mag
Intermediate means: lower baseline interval 5.27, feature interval 4.98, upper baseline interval 5.3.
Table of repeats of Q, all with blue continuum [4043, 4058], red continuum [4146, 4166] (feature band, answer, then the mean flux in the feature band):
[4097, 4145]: 0.18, 4.72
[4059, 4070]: 0.03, 5.46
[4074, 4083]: 0.11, 5.06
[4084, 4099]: 0.24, 4.47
